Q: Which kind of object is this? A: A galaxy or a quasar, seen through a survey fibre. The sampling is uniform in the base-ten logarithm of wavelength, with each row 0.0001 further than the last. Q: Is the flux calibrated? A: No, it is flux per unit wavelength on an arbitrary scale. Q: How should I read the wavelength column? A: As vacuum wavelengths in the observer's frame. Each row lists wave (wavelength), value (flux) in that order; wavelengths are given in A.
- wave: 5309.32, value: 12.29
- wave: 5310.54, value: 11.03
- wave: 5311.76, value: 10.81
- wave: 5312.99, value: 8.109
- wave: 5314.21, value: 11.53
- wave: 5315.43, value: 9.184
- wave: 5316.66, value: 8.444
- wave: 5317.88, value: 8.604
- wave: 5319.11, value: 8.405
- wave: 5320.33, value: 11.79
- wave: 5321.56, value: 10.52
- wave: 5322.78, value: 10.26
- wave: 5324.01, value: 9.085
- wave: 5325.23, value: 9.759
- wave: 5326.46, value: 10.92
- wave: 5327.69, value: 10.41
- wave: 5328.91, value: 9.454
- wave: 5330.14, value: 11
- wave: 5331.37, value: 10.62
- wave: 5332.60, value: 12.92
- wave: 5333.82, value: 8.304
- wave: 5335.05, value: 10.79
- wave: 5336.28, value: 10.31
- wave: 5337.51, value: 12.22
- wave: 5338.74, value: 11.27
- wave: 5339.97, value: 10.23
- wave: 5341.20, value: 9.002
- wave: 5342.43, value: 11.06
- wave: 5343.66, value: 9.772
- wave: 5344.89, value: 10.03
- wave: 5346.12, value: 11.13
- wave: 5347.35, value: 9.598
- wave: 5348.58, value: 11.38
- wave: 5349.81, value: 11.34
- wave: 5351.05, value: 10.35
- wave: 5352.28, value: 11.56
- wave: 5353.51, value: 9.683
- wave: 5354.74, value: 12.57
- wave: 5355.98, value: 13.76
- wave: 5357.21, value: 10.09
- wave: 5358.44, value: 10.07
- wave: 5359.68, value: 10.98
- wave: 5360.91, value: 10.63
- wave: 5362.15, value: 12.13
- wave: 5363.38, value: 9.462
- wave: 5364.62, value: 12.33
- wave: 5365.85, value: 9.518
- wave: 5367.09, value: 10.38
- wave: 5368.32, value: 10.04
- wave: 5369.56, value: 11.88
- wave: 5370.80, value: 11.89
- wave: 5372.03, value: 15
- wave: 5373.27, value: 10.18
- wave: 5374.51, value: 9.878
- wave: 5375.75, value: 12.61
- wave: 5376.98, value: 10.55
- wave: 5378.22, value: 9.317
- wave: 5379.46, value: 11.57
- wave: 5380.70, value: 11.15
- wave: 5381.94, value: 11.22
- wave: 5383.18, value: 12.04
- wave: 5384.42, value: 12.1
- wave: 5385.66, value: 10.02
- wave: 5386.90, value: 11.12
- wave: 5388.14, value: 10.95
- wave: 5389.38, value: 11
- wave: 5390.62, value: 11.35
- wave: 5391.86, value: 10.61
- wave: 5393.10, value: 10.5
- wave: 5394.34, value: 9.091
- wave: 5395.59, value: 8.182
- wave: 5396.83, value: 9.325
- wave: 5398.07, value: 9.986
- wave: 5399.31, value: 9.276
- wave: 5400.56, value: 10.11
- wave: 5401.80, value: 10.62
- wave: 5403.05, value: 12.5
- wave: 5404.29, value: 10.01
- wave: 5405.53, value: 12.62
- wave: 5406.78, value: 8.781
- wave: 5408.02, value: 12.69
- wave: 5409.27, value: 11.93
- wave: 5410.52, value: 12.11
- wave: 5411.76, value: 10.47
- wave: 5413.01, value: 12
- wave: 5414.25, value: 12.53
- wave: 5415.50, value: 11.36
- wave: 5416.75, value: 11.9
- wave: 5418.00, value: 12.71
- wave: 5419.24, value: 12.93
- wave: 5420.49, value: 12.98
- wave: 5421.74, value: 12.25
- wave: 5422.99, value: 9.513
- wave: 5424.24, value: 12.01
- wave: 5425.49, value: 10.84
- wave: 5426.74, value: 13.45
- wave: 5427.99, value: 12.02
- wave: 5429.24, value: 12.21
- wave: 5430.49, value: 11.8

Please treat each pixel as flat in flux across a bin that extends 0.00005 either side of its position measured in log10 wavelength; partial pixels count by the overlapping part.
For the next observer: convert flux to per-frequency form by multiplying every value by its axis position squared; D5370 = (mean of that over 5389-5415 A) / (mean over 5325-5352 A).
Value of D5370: 1.0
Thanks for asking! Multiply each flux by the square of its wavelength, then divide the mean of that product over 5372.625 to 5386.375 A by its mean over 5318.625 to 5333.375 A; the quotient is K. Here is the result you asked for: 1.07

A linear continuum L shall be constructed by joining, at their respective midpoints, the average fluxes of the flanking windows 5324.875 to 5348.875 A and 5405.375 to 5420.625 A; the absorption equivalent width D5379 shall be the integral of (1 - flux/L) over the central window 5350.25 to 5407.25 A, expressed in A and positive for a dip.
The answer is 1.9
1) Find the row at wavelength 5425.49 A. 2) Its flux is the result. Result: 10.84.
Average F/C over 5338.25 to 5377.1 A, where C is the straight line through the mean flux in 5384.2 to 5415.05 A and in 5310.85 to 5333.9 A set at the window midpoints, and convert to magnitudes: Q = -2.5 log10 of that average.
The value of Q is -0.06 mag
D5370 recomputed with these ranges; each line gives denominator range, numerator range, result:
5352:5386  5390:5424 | 1.00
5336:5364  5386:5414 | 1.01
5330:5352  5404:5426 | 1.13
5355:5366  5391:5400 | 0.88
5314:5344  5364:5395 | 1.10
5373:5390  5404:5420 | 1.08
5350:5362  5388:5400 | 0.91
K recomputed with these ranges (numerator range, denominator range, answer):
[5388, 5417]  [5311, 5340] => 1.09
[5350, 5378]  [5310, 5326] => 1.15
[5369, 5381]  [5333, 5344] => 1.11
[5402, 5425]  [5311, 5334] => 1.21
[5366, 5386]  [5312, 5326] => 1.19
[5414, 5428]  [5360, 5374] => 1.09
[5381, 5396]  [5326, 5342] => 1.04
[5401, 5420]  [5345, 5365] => 1.08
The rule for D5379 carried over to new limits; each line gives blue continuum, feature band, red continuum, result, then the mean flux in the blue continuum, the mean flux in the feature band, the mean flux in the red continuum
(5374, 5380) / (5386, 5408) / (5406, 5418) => 1.64 A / 10.8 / 10.4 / 11.6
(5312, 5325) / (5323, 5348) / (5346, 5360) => -0.18 A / 9.63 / 10.4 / 11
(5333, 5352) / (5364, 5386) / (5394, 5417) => -1.14 A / 10.5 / 11.2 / 10.8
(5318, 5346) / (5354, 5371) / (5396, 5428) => -0.55 A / 10.4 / 11.1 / 11.4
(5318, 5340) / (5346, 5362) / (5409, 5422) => -0.19 A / 10.4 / 11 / 12.1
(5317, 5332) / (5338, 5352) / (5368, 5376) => 0.29 A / 10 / 10.5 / 11.6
